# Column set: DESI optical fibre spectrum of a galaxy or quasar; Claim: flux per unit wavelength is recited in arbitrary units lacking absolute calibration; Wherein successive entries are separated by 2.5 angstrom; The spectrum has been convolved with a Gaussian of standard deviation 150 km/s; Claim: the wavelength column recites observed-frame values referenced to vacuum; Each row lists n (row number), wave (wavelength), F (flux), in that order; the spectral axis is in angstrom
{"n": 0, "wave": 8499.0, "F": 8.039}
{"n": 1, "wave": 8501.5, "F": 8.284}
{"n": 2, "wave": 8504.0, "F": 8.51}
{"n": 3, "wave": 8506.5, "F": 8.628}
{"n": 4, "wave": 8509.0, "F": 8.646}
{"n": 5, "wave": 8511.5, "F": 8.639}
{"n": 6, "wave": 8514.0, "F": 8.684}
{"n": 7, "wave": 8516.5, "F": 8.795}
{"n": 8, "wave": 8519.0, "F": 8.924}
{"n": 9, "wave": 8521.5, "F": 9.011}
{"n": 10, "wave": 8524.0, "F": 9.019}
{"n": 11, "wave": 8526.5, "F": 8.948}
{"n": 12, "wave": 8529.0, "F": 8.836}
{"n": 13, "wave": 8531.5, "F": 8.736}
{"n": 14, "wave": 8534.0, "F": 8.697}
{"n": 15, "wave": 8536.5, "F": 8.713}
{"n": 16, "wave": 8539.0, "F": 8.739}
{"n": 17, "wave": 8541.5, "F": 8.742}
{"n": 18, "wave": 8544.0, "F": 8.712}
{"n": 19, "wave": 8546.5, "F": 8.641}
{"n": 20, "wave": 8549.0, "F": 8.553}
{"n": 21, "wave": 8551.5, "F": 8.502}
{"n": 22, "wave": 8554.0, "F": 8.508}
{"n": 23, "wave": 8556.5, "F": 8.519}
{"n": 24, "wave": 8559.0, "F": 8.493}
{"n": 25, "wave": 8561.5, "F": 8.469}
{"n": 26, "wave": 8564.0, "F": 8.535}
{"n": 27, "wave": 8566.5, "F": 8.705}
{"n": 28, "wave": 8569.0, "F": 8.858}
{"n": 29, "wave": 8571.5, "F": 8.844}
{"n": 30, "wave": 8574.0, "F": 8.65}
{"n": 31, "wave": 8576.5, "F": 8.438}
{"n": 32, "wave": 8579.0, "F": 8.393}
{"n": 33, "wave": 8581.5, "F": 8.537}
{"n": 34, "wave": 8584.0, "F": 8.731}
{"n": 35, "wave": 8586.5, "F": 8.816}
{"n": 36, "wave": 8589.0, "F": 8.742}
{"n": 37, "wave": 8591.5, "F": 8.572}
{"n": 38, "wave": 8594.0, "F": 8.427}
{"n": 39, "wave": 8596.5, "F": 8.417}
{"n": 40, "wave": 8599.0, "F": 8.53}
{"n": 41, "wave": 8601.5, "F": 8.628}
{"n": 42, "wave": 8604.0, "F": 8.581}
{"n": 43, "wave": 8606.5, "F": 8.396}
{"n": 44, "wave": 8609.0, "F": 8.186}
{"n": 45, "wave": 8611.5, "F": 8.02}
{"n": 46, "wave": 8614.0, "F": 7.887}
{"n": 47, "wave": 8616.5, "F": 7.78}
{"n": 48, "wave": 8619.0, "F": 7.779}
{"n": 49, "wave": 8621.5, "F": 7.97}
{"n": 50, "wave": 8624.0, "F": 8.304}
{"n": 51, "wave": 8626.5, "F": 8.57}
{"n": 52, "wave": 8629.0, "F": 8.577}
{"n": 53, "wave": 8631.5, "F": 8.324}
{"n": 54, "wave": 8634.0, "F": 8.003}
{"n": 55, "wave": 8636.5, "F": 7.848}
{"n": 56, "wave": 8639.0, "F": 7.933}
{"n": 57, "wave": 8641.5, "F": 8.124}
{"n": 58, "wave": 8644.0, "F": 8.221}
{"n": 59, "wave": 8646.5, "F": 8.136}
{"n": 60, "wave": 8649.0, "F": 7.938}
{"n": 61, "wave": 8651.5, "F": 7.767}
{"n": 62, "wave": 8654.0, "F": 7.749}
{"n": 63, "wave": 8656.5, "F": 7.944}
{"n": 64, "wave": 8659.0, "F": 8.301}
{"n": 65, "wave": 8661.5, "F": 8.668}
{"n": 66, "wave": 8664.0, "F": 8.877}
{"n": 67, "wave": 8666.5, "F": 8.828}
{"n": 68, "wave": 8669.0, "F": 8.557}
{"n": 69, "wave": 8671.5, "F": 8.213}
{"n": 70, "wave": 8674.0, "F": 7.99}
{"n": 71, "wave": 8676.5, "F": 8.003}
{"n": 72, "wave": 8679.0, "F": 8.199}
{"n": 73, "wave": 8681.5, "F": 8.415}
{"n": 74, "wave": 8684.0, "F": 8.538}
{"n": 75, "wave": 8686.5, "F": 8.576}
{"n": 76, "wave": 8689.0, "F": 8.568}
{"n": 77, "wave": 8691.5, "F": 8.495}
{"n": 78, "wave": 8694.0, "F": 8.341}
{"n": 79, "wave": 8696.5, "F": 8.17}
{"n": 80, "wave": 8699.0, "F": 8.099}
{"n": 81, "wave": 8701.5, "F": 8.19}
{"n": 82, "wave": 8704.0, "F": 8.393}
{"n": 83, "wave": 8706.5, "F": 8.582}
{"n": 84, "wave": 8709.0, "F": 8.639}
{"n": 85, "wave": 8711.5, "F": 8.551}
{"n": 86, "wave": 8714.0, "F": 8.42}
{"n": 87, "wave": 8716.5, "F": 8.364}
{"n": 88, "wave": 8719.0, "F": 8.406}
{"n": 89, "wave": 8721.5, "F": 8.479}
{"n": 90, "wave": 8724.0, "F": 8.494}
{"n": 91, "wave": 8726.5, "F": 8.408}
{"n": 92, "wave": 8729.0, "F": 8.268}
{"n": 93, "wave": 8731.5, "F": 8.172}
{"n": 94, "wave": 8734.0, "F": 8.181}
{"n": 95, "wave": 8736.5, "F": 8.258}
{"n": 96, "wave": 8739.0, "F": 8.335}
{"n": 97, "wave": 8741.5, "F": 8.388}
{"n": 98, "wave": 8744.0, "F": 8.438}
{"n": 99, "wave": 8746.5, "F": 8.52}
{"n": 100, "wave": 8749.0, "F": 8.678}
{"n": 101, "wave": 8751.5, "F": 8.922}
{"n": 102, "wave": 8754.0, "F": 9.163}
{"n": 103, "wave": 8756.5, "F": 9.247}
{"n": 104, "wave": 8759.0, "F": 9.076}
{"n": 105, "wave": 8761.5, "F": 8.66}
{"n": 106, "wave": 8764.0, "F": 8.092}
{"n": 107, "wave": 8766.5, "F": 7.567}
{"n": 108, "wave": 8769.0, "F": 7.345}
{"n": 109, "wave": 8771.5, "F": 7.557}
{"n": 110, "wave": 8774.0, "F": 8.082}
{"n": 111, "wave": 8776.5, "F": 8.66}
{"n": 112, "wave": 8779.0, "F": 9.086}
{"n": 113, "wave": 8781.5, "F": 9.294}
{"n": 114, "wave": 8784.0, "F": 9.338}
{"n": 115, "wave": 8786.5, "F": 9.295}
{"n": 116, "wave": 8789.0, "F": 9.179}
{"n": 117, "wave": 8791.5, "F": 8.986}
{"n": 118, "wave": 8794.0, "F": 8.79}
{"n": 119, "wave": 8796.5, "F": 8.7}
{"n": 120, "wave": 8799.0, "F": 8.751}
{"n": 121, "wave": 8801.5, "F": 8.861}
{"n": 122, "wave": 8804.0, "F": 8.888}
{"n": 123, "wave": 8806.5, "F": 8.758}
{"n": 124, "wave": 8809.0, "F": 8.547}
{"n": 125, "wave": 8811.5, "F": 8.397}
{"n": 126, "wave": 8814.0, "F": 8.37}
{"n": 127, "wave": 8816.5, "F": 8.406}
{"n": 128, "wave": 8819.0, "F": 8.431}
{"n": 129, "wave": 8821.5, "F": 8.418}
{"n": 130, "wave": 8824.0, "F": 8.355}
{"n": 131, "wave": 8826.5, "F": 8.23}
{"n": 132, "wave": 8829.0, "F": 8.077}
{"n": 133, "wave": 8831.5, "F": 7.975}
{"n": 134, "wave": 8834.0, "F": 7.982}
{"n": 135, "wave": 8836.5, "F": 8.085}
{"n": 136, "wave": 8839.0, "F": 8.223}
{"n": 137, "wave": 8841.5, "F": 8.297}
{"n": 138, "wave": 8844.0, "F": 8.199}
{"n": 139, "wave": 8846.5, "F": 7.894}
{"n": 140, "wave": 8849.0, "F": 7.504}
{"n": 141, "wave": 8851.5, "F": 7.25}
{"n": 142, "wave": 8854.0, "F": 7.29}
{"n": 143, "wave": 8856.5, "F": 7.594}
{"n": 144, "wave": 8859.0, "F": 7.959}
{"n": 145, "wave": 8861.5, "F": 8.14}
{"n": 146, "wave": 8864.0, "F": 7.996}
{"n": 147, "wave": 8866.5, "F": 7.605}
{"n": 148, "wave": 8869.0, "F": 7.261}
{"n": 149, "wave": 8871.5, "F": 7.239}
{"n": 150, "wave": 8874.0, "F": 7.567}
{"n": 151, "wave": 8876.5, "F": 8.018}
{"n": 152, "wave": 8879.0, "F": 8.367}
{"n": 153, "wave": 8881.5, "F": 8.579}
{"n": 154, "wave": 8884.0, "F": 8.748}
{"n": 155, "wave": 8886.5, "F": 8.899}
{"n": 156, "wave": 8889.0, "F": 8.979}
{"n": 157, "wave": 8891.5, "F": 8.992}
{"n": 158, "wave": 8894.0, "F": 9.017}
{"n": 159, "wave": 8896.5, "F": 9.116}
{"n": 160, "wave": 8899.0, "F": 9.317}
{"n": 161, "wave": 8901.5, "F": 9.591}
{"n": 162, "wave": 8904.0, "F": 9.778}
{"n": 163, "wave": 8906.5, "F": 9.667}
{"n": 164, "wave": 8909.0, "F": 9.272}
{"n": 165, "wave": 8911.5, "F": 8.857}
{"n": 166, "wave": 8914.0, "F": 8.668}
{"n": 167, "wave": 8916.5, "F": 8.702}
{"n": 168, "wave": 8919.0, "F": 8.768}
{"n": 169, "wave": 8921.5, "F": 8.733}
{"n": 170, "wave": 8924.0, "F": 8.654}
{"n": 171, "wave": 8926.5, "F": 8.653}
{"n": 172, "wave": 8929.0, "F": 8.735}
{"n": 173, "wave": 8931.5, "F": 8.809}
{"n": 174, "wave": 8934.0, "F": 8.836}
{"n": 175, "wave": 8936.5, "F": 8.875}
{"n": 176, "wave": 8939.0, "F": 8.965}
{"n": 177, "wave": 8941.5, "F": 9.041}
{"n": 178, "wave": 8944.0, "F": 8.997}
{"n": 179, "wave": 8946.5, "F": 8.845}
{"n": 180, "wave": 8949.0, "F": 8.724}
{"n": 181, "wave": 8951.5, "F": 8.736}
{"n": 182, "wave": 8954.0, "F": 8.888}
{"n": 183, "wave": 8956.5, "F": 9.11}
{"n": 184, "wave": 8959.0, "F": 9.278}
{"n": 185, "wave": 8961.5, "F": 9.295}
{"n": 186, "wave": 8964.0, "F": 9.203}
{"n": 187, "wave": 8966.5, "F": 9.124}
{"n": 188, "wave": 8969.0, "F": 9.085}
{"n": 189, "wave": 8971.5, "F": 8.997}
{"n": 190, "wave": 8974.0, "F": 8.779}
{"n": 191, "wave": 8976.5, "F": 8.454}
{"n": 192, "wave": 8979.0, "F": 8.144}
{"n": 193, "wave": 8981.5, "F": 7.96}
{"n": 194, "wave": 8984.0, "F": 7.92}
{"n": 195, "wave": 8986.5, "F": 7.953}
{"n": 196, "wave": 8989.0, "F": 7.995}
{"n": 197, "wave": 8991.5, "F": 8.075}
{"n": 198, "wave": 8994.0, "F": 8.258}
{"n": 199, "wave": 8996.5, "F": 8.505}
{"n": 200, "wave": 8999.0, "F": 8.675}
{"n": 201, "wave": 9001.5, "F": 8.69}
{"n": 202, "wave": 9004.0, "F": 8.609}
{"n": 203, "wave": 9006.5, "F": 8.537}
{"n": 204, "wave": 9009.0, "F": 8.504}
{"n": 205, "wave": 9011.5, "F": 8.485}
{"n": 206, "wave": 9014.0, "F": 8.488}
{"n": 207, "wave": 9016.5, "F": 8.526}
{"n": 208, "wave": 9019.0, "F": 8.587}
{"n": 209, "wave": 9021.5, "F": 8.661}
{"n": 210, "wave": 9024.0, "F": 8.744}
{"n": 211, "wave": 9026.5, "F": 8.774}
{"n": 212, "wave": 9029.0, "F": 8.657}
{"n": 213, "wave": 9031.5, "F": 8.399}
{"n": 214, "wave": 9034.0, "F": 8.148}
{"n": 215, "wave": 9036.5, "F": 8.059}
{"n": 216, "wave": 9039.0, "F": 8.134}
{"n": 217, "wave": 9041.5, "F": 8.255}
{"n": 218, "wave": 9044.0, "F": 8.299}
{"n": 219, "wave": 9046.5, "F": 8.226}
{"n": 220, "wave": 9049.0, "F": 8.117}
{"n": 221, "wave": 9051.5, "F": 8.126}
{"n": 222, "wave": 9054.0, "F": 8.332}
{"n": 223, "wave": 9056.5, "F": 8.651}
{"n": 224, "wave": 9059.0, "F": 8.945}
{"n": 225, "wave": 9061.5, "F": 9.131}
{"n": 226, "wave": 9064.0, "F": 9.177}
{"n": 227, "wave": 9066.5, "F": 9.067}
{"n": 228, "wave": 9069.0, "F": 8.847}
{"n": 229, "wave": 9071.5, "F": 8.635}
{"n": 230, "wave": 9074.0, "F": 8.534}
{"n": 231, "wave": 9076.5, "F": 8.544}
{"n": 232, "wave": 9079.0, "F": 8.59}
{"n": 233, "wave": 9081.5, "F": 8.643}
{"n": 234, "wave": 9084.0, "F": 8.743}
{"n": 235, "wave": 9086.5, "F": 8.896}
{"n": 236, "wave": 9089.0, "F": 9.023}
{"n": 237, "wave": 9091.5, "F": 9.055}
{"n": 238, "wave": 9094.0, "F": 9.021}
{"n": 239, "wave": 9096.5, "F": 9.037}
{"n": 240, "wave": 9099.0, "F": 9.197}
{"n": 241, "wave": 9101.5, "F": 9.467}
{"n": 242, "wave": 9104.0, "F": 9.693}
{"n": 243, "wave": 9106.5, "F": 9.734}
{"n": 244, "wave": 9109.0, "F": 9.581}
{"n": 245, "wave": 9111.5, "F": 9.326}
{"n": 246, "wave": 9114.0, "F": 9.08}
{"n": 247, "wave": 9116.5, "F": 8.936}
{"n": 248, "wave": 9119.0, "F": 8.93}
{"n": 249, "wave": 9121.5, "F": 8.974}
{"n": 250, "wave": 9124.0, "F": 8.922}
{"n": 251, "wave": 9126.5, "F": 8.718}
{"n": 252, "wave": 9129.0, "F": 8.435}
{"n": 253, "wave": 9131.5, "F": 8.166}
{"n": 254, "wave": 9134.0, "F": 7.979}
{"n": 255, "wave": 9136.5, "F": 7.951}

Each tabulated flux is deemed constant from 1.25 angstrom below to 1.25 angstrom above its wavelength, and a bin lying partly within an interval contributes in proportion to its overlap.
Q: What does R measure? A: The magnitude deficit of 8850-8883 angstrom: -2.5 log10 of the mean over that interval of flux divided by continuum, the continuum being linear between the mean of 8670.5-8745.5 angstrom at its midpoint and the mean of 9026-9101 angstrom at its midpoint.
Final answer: 0.10 mag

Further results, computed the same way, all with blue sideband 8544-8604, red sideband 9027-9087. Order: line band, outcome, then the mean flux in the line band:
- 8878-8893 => -0.026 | 8.77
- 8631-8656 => 0.077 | 7.99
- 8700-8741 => 0.025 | 8.38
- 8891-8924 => -0.066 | 9.1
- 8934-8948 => -0.046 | 8.93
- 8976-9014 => 0.030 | 8.32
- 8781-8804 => -0.054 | 9.01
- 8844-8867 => 0.112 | 7.72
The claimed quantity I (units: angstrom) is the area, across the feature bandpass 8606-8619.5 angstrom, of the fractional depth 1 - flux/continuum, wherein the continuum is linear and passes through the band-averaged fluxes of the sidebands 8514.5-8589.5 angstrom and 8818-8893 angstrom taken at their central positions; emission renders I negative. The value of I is 0.9 angstrom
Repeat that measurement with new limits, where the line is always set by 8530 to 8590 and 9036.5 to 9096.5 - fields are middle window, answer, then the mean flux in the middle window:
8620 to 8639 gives 1.0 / 8.2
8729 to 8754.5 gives 0.5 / 8.47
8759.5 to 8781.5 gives 1.0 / 8.23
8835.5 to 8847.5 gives 0.7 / 8.15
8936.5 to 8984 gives -1.1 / 8.84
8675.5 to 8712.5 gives 1.1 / 8.39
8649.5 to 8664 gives 0.8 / 8.15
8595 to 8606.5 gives 0.2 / 8.52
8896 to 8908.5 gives -1.2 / 9.5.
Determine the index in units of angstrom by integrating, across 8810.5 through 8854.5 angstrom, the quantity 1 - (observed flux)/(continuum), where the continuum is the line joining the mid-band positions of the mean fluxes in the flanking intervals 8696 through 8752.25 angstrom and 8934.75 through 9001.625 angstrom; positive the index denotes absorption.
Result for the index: 2.3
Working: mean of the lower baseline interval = 8.41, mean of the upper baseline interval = 8.69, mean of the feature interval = 8.09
